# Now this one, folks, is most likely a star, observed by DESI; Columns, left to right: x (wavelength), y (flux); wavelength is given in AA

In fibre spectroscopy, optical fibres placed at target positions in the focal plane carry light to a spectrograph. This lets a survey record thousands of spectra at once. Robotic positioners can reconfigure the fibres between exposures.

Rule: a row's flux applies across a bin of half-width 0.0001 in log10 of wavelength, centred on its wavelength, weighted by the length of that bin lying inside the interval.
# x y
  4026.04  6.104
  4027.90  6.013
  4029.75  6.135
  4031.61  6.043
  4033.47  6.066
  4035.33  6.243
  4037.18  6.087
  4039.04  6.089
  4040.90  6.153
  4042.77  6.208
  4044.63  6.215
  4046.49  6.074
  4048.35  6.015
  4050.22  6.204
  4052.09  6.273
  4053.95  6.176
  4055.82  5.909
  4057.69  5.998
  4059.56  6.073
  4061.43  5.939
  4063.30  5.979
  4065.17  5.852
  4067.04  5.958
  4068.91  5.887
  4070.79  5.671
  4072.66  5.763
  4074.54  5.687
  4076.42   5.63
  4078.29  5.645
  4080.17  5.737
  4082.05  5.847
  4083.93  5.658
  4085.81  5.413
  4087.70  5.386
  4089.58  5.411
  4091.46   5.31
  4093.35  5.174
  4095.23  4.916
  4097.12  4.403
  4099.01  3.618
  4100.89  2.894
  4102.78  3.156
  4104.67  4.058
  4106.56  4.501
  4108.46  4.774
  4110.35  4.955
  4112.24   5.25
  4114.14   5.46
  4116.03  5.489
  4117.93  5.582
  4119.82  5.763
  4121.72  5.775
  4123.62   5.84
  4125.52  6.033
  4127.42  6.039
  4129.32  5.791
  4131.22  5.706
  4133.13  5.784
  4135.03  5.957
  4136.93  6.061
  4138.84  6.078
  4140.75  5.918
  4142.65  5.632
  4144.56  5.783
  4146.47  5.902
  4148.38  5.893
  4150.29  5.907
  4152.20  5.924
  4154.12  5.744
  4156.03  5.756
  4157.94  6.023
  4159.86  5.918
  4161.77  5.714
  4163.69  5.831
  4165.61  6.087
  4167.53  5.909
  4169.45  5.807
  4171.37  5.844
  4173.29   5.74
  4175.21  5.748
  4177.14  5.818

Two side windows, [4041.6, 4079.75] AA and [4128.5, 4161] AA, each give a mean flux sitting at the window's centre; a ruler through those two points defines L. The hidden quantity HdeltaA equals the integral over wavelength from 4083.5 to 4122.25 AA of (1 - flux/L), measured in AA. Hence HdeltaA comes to 6.7 AA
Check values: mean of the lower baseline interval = 5.96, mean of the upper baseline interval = 5.87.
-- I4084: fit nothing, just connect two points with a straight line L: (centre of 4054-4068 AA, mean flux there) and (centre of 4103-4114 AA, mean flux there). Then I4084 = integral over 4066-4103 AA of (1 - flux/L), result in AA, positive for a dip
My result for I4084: 1.03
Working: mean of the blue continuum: 5.97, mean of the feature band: 5.2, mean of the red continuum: 4.66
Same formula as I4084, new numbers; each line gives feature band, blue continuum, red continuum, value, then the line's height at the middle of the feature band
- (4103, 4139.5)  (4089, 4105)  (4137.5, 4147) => -2.22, 5.15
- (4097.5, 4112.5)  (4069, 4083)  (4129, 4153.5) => 4.35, 5.79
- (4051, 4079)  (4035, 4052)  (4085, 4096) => -0.75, 5.75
